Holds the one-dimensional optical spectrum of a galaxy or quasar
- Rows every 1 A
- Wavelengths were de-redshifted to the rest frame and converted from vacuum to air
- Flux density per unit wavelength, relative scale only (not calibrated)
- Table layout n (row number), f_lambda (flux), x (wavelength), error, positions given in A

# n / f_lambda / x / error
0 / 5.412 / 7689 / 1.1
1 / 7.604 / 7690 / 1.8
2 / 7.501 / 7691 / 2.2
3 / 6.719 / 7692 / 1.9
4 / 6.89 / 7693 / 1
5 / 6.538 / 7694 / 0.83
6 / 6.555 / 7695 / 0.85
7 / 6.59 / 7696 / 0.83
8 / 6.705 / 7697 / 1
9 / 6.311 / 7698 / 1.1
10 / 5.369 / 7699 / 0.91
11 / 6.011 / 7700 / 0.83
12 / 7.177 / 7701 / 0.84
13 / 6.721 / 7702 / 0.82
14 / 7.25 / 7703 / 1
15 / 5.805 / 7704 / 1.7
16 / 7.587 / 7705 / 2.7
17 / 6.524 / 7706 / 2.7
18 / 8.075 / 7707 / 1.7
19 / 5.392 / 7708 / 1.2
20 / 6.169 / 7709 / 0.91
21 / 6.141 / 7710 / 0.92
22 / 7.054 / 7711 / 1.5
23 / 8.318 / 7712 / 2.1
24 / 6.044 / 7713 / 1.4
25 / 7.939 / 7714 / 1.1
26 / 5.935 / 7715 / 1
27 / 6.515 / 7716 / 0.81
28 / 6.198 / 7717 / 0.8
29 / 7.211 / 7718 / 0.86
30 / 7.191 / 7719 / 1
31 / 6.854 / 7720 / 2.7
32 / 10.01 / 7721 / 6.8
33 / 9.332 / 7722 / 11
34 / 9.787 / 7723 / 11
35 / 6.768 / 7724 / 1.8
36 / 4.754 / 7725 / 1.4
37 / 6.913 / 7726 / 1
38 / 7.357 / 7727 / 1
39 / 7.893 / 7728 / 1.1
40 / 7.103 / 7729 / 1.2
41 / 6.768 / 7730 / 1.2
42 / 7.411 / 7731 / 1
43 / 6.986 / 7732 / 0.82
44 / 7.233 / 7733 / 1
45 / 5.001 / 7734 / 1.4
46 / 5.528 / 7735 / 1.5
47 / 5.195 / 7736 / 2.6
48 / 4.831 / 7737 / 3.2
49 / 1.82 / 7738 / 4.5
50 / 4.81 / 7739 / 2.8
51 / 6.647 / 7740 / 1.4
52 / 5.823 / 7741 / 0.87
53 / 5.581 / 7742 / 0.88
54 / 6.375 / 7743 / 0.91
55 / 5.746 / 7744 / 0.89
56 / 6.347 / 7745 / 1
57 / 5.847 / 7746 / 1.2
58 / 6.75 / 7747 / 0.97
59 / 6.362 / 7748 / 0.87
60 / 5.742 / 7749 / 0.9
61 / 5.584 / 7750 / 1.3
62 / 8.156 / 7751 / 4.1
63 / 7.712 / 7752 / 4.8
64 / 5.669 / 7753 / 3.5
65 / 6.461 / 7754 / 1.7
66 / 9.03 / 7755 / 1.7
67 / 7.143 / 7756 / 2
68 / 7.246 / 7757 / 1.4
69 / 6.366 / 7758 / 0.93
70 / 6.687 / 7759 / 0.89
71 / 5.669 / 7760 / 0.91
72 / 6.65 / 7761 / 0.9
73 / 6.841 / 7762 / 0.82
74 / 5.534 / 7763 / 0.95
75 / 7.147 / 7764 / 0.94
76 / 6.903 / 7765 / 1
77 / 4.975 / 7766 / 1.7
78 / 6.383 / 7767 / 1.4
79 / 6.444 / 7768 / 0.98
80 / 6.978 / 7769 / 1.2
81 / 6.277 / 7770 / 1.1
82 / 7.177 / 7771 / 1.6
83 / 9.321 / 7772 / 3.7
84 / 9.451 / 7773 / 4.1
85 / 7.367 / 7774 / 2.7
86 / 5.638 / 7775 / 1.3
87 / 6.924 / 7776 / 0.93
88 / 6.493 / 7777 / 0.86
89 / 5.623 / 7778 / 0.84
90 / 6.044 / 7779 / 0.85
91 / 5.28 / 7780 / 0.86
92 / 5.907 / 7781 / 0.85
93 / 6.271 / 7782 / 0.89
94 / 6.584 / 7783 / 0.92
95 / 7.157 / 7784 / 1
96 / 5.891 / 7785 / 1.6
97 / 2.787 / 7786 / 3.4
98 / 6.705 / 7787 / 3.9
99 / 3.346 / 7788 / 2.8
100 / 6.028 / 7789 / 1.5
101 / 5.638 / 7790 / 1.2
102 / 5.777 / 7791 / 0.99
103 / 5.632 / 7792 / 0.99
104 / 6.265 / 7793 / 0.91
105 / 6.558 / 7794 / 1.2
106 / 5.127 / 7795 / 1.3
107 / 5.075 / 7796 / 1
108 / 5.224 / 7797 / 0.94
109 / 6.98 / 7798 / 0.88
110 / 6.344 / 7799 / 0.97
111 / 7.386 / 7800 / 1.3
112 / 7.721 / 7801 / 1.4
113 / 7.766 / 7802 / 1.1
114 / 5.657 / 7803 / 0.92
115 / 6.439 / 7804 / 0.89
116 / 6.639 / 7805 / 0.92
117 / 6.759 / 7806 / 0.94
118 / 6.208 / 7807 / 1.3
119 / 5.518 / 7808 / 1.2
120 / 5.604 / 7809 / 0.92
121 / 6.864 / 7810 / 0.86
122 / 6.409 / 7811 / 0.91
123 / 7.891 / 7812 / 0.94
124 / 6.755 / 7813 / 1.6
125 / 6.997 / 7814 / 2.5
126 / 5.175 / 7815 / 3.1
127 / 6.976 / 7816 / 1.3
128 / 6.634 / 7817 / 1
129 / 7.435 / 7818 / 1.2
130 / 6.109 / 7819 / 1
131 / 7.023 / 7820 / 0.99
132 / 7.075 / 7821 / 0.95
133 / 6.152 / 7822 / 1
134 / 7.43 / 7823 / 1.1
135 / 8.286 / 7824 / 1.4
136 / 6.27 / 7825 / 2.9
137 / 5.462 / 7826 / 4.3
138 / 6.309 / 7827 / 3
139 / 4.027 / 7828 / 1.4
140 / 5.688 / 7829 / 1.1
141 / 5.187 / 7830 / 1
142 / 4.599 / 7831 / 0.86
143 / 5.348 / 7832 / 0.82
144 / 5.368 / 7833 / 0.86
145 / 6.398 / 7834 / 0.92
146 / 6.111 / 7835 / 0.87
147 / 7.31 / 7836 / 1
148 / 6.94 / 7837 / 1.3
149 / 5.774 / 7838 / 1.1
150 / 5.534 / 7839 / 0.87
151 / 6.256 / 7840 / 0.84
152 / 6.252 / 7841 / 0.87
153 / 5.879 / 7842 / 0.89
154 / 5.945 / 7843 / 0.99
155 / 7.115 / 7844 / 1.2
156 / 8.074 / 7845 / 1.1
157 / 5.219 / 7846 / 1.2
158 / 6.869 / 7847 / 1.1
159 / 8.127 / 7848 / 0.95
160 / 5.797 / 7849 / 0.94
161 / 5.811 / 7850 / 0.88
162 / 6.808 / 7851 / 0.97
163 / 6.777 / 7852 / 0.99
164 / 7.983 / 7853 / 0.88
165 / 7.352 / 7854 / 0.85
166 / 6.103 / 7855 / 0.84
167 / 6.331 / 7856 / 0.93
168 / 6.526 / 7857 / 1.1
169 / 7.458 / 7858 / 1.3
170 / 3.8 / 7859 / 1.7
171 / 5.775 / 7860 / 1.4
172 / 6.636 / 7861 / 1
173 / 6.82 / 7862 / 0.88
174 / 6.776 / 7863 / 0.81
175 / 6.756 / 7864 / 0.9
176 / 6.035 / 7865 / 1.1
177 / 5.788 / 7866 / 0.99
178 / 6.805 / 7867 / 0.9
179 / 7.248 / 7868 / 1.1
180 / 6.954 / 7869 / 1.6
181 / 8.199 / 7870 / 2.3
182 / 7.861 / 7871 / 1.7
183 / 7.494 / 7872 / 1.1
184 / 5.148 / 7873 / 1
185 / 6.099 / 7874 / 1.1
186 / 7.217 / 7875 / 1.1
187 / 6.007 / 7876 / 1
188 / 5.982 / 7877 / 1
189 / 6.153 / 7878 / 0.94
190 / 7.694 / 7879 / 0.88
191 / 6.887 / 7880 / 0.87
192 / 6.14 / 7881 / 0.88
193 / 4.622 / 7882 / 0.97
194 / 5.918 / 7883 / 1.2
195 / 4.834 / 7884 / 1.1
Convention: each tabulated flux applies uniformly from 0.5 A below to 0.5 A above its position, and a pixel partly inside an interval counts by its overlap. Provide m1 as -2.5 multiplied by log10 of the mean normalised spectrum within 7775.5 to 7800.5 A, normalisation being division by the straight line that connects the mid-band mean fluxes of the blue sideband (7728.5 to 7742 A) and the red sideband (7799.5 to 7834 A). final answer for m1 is 0.05 mag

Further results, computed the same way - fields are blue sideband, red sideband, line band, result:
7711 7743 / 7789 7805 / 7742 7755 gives 0.01 mag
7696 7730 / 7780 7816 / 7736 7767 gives 0.07 mag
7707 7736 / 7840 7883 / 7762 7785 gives 0.03 mag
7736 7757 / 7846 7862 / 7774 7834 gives 0.03 mag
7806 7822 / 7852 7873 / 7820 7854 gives 0.05 mag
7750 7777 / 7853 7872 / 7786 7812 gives 0.12 mag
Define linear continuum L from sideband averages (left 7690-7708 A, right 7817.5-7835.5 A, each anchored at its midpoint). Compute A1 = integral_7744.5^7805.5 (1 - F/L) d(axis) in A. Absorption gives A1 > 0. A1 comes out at -0.5 A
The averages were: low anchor 6.71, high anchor 6.13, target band 6.41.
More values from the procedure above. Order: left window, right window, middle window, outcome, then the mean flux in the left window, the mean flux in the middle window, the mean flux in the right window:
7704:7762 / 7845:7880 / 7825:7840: 2.0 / 6.63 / 5.75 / 6.63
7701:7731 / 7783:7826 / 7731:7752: 3.0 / 7.1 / 5.9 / 6.32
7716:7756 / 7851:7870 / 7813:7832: 1.0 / 6.59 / 6.26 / 6.6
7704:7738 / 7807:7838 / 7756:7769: 0.3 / 6.82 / 6.45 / 6.3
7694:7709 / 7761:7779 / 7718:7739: -0.2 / 6.56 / 6.7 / 6.77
